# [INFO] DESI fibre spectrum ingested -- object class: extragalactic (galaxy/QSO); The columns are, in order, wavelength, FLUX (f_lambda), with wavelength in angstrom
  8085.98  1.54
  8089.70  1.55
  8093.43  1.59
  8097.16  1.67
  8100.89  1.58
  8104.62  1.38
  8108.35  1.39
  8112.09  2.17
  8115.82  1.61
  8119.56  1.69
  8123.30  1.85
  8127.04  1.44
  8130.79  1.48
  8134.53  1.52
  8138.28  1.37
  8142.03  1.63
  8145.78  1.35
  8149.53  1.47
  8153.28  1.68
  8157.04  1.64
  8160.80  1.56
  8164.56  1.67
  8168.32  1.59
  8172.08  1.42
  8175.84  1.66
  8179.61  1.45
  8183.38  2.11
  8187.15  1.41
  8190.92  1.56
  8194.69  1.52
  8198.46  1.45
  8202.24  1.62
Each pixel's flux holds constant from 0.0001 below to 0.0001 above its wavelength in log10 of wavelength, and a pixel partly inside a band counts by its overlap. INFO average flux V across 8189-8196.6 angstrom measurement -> 1.54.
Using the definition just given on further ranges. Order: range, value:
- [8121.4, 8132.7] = 1.59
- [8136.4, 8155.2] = 1.5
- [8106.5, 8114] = 1.78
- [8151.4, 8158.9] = 1.66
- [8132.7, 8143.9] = 1.51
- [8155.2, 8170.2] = 1.61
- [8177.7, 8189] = 1.66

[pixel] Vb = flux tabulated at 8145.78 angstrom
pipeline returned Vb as 1.35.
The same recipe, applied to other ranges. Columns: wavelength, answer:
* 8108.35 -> 1.39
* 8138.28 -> 1.37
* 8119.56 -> 1.69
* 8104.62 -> 1.38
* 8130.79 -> 1.48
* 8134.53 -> 1.52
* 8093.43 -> 1.59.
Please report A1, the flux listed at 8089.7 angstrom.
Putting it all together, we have 1.55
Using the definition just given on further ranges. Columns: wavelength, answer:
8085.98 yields 1.54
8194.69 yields 1.52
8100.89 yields 1.58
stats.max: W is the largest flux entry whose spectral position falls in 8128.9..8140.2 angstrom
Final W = 1.52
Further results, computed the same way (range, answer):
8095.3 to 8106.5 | 1.67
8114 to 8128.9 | 1.85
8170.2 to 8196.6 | 2.11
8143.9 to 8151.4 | 1.47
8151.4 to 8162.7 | 1.68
